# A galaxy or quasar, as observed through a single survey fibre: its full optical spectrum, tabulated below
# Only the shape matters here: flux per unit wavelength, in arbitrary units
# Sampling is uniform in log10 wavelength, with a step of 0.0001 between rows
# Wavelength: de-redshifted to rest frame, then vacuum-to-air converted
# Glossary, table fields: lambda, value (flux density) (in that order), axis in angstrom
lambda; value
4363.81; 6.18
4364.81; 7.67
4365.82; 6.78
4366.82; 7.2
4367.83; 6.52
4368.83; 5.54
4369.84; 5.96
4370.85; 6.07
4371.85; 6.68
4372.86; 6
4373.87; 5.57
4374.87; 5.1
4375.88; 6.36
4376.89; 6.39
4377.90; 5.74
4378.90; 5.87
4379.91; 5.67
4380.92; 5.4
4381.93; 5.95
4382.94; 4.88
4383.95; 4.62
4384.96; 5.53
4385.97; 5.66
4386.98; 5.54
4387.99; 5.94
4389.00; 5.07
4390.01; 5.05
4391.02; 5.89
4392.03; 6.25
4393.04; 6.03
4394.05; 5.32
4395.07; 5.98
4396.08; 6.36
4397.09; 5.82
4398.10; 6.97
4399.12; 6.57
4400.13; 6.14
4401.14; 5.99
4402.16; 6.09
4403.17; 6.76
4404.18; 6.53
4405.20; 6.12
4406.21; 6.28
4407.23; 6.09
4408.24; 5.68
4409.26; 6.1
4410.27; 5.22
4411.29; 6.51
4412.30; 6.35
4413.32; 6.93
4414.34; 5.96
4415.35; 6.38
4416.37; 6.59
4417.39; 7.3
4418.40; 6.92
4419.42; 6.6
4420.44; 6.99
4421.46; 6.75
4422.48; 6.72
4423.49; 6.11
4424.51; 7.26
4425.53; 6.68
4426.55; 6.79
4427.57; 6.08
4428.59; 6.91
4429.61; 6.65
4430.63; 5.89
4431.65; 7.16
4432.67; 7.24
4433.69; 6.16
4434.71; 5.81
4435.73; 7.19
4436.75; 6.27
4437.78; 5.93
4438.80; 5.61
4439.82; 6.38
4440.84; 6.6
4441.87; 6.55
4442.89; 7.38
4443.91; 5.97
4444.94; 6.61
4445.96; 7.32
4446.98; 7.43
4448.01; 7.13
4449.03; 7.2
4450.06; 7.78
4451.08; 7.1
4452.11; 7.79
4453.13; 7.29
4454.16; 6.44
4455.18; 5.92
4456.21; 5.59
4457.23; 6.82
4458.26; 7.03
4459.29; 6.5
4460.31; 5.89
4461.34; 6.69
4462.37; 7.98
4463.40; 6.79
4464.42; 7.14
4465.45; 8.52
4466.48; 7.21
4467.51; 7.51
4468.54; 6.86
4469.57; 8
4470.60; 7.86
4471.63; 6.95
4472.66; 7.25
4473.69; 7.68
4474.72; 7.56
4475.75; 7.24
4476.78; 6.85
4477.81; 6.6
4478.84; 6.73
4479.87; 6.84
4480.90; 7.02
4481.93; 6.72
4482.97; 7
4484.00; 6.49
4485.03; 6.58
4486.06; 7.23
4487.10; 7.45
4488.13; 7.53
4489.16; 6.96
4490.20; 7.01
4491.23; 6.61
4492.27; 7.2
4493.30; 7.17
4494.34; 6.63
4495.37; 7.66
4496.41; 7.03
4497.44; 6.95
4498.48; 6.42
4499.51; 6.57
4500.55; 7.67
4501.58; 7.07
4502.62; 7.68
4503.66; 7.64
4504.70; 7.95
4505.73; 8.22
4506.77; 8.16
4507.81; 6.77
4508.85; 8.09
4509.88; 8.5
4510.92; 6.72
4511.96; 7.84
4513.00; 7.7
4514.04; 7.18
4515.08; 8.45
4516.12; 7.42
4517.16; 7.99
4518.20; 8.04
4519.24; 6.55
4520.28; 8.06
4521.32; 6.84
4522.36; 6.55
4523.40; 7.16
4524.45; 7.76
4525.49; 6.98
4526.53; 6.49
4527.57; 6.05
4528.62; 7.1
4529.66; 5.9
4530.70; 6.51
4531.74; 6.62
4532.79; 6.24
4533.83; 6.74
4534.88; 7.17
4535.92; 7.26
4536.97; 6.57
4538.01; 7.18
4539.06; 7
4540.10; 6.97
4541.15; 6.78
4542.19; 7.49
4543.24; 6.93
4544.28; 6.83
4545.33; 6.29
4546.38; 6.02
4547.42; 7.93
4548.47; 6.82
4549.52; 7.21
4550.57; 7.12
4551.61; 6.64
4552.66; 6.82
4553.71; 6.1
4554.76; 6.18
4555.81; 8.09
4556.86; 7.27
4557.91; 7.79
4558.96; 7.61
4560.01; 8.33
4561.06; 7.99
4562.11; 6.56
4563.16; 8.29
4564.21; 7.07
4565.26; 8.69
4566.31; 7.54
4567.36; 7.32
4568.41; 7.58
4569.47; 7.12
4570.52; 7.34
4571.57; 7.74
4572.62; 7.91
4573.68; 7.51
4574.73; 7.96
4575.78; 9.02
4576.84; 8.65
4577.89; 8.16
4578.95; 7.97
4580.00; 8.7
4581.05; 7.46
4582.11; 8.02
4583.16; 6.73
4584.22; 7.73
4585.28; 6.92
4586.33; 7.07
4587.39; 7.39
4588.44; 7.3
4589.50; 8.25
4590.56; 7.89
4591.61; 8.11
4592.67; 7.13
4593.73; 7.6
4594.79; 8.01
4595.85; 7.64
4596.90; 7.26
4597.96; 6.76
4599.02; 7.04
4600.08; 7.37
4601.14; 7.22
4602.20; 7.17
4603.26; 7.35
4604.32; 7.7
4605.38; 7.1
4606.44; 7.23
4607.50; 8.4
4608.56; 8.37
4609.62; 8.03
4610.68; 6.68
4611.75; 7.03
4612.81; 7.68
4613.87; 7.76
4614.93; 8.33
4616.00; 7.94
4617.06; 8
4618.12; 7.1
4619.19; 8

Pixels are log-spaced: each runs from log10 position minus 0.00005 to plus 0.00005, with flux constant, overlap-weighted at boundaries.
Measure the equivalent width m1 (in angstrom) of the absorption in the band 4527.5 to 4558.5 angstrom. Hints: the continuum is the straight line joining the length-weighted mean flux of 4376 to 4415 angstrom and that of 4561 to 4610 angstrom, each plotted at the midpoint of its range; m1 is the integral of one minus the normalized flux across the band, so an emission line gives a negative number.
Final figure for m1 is 1.7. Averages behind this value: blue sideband 5.93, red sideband 7.64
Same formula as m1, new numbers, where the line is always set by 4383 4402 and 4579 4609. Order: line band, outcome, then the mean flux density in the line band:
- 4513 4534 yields -0.4 angstrom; 7.05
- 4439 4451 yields -1.3 angstrom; 6.91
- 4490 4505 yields -1.0 angstrom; 7.14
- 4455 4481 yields -2.4 angstrom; 7.05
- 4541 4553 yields 0.4 angstrom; 6.92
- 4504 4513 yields -1.3 angstrom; 7.78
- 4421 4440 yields -1.2 angstrom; 6.51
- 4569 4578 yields -0.7 angstrom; 7.93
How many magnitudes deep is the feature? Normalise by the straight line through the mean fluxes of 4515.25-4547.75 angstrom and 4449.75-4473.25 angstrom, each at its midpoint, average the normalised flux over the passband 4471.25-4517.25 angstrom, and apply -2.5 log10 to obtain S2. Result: -0.036 mag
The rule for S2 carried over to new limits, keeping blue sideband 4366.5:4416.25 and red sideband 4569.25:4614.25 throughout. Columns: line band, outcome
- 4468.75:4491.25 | -0.06 mag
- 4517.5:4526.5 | -0.03 mag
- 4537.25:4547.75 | 0.05 mag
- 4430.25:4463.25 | -0.05 mag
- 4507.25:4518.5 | -0.11 mag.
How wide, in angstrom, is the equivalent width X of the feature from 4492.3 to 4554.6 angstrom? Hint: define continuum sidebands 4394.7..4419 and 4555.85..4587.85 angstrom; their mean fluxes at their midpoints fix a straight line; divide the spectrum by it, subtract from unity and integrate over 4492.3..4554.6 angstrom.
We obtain 1.6 angstrom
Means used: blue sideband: 6.32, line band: 7.12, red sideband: 7.72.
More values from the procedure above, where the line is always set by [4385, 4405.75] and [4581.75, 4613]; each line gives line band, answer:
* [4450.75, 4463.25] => -0.6 angstrom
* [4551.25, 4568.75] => -0.5 angstrom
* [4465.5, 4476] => -1.5 angstrom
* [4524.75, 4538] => 0.6 angstrom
